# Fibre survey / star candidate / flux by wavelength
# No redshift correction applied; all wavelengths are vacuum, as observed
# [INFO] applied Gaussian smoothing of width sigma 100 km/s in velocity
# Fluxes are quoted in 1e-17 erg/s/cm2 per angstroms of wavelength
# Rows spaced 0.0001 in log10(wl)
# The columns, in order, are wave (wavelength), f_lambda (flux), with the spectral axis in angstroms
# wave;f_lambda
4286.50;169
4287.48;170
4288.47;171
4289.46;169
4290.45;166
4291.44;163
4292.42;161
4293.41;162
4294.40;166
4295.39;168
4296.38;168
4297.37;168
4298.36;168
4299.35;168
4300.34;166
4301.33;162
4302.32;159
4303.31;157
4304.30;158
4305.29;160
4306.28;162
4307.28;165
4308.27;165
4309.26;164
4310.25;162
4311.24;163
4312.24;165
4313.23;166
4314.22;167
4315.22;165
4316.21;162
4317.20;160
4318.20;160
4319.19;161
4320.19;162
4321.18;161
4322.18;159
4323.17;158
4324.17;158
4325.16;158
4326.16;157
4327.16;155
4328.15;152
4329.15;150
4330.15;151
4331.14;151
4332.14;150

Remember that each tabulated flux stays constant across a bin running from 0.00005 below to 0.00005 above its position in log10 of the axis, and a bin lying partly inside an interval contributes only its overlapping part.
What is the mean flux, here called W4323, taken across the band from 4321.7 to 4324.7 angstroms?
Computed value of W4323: 159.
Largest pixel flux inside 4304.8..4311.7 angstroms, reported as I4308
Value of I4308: 165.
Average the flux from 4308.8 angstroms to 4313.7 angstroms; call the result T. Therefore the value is 164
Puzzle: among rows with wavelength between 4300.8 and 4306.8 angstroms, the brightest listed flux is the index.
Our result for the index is 162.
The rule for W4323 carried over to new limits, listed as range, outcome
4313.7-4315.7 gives 166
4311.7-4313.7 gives 165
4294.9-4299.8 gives 168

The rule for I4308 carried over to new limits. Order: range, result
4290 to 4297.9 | 168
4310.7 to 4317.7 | 167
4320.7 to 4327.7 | 161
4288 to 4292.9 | 171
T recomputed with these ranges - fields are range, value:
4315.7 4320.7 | 161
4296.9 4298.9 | 168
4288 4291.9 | 167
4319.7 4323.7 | 160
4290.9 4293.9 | 162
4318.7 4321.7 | 161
